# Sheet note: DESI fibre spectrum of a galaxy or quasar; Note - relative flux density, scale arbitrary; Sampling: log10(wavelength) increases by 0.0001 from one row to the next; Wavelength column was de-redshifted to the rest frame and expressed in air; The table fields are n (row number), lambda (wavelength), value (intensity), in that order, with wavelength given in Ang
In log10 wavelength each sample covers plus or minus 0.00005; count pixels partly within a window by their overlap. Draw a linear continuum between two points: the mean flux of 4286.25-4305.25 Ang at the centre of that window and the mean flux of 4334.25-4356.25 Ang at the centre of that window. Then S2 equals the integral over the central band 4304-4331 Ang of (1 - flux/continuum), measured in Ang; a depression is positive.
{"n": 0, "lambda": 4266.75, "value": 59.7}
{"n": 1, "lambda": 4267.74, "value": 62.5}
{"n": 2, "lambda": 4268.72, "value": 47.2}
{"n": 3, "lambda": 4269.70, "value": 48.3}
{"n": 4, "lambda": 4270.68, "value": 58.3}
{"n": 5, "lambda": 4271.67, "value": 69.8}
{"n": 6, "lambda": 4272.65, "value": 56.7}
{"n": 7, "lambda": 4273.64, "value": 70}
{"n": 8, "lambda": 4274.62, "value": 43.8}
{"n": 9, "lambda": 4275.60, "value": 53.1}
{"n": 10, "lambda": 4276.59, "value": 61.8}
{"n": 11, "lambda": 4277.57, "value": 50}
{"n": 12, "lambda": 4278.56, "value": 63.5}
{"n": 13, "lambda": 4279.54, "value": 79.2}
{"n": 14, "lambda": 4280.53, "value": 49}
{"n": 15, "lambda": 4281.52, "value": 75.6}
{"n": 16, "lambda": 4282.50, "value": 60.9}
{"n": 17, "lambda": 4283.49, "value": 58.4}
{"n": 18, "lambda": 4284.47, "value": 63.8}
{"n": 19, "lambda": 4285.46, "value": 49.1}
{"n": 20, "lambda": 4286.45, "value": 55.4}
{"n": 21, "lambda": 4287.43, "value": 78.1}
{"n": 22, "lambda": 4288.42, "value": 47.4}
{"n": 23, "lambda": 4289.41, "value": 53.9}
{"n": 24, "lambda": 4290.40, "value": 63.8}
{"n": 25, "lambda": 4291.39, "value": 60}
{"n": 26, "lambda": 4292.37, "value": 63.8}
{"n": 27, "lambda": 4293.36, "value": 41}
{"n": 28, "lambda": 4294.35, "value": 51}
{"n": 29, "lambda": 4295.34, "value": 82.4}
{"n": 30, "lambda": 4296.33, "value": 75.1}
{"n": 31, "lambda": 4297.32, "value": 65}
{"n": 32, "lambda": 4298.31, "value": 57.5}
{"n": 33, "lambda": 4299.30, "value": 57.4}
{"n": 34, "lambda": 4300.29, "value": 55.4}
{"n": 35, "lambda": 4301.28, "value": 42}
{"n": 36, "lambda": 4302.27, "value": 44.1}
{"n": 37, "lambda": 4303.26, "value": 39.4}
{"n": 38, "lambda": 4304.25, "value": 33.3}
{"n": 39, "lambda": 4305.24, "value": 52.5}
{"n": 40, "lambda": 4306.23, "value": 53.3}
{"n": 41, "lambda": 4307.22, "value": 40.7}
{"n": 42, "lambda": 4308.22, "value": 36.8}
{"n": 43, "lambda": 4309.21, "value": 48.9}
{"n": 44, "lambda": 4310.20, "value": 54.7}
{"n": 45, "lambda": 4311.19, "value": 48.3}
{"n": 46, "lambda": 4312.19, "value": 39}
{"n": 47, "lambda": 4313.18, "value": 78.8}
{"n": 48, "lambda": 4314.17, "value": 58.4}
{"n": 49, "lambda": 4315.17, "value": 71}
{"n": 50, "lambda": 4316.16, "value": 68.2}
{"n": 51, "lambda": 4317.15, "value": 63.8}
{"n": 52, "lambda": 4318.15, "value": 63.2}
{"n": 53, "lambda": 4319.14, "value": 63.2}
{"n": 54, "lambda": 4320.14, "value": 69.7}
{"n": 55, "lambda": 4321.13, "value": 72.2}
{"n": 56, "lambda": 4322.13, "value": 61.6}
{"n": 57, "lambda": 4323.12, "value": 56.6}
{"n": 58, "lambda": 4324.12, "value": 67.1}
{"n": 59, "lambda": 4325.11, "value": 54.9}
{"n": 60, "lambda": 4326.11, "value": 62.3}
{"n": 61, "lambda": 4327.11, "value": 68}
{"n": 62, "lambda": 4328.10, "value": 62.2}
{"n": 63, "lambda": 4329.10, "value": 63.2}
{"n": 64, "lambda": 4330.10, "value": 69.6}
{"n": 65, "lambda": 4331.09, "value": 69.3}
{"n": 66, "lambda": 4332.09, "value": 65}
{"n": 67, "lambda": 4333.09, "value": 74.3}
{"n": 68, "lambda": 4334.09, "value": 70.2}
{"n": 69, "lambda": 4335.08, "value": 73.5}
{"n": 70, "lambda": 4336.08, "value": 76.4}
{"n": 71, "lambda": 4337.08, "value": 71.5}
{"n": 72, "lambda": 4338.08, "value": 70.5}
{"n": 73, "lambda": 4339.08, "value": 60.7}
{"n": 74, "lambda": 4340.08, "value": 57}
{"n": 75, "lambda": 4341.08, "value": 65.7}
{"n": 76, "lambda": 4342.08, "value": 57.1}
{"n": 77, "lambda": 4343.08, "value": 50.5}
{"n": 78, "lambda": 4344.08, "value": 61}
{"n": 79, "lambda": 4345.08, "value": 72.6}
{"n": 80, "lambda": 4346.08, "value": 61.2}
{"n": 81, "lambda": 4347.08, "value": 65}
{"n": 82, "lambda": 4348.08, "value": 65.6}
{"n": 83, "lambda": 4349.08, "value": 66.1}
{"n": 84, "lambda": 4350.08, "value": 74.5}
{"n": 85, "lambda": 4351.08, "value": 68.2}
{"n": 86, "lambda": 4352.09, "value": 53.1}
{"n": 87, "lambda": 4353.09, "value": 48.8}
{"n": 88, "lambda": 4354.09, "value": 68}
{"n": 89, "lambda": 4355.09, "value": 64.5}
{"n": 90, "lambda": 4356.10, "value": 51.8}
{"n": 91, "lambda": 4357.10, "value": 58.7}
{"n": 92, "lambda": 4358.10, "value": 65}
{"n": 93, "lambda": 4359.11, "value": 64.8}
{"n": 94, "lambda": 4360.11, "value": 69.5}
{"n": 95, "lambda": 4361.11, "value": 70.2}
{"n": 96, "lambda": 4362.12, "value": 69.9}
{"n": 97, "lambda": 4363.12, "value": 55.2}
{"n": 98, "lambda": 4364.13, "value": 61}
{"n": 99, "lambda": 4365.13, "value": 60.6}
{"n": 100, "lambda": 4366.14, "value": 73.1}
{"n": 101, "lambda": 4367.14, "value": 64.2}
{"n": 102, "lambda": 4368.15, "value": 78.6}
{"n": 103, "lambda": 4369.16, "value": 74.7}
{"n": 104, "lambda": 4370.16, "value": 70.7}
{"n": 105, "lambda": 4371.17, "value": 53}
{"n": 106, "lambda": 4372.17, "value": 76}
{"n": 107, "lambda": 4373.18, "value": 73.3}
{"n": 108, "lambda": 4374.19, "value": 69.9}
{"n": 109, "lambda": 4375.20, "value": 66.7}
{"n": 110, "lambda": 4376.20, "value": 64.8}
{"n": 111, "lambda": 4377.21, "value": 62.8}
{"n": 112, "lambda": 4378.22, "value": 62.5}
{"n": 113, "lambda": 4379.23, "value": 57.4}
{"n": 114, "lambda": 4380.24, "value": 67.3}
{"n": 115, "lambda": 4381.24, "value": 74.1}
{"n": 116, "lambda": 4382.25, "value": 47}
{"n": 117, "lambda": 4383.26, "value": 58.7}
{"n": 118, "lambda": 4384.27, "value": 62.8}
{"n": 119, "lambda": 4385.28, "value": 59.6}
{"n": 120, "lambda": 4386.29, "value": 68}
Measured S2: 0.3 Ang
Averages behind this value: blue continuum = 56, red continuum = 64.1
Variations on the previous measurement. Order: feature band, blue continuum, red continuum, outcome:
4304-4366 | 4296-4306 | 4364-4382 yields -3.2 Ang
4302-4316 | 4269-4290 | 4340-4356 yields 2.3 Ang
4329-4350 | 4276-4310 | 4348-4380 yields -1.4 Ang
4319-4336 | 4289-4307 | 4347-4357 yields -2.1 Ang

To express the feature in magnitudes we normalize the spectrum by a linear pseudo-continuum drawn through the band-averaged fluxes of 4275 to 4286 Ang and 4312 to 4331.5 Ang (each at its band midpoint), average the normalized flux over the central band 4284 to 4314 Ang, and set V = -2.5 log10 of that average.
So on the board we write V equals 0.14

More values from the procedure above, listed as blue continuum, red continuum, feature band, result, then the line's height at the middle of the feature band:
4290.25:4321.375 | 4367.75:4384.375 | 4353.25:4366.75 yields 0.00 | 63.7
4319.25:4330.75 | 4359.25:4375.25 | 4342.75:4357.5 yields 0.07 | 66.4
